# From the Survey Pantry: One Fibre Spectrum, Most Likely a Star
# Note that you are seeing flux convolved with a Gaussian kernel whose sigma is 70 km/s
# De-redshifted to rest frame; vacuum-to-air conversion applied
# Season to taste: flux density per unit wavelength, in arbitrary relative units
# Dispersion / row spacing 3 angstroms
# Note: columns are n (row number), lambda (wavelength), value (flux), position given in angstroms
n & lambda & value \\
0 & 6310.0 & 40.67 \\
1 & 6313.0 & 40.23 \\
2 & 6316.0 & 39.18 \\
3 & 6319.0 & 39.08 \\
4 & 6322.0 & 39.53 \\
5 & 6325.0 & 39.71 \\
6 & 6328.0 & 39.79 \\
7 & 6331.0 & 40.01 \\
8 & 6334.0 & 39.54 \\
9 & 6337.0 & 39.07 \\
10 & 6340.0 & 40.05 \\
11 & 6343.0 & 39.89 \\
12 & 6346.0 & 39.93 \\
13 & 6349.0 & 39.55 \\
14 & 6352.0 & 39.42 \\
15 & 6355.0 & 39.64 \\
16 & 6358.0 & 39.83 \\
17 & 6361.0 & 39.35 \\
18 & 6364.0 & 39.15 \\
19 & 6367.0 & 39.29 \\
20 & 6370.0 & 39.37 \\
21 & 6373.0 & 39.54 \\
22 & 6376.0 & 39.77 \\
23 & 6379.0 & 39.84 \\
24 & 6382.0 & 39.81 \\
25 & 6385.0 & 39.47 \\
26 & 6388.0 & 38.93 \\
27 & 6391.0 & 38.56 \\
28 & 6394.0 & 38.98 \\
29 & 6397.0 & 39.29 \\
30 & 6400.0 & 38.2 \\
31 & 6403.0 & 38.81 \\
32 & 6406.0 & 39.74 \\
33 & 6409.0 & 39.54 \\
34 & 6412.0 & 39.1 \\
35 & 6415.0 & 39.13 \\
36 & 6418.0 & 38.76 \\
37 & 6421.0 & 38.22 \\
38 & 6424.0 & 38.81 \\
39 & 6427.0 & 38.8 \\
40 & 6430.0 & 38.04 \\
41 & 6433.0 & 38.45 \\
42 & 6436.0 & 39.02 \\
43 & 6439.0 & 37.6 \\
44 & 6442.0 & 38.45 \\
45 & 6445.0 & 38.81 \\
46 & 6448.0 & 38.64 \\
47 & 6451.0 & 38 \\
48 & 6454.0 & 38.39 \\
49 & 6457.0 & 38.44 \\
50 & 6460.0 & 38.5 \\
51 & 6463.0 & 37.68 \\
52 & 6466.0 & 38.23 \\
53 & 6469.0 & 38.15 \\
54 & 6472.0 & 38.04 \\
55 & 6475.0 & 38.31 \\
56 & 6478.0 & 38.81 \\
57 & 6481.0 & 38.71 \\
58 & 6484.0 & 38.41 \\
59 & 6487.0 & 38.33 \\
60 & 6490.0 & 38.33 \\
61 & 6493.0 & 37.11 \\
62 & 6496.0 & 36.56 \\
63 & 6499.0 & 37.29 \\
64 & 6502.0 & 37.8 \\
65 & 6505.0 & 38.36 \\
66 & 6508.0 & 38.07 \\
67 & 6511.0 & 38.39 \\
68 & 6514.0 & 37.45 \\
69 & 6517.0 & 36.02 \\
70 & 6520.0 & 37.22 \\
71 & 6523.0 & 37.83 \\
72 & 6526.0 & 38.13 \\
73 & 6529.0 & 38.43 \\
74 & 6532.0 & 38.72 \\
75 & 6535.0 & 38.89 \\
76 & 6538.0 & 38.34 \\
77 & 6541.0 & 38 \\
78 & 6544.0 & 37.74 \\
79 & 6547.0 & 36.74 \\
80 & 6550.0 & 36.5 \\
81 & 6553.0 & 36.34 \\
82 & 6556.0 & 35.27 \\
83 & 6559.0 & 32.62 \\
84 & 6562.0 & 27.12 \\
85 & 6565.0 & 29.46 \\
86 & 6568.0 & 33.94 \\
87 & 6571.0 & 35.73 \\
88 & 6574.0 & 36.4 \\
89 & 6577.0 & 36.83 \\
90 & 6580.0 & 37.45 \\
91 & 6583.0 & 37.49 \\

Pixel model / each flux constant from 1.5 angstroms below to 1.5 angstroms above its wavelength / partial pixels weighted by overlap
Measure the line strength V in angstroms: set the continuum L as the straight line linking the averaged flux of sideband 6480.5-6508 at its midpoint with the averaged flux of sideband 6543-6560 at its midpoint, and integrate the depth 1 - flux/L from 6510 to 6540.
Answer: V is -0.92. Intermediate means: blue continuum 37.9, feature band 37.9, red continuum 35.9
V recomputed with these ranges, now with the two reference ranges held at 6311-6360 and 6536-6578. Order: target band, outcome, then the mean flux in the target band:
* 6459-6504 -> -1.7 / 38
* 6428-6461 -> -0.9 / 38.4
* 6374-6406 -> -0.5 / 39.2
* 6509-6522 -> -0.5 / 37.3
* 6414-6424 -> -0.2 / 38.7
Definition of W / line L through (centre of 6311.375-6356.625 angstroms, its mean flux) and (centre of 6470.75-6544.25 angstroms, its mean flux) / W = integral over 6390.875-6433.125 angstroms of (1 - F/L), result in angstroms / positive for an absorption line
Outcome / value 0.05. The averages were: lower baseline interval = 39.6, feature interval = 38.8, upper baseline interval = 38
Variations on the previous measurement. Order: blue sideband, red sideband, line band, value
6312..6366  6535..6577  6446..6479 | -1.09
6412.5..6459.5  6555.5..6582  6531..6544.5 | -1.31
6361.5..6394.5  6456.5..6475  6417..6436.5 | 0.07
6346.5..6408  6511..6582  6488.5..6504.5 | -0.15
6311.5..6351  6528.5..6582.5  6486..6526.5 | -1.08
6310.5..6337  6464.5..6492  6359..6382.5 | -0.16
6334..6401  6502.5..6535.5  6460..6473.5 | 0.13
